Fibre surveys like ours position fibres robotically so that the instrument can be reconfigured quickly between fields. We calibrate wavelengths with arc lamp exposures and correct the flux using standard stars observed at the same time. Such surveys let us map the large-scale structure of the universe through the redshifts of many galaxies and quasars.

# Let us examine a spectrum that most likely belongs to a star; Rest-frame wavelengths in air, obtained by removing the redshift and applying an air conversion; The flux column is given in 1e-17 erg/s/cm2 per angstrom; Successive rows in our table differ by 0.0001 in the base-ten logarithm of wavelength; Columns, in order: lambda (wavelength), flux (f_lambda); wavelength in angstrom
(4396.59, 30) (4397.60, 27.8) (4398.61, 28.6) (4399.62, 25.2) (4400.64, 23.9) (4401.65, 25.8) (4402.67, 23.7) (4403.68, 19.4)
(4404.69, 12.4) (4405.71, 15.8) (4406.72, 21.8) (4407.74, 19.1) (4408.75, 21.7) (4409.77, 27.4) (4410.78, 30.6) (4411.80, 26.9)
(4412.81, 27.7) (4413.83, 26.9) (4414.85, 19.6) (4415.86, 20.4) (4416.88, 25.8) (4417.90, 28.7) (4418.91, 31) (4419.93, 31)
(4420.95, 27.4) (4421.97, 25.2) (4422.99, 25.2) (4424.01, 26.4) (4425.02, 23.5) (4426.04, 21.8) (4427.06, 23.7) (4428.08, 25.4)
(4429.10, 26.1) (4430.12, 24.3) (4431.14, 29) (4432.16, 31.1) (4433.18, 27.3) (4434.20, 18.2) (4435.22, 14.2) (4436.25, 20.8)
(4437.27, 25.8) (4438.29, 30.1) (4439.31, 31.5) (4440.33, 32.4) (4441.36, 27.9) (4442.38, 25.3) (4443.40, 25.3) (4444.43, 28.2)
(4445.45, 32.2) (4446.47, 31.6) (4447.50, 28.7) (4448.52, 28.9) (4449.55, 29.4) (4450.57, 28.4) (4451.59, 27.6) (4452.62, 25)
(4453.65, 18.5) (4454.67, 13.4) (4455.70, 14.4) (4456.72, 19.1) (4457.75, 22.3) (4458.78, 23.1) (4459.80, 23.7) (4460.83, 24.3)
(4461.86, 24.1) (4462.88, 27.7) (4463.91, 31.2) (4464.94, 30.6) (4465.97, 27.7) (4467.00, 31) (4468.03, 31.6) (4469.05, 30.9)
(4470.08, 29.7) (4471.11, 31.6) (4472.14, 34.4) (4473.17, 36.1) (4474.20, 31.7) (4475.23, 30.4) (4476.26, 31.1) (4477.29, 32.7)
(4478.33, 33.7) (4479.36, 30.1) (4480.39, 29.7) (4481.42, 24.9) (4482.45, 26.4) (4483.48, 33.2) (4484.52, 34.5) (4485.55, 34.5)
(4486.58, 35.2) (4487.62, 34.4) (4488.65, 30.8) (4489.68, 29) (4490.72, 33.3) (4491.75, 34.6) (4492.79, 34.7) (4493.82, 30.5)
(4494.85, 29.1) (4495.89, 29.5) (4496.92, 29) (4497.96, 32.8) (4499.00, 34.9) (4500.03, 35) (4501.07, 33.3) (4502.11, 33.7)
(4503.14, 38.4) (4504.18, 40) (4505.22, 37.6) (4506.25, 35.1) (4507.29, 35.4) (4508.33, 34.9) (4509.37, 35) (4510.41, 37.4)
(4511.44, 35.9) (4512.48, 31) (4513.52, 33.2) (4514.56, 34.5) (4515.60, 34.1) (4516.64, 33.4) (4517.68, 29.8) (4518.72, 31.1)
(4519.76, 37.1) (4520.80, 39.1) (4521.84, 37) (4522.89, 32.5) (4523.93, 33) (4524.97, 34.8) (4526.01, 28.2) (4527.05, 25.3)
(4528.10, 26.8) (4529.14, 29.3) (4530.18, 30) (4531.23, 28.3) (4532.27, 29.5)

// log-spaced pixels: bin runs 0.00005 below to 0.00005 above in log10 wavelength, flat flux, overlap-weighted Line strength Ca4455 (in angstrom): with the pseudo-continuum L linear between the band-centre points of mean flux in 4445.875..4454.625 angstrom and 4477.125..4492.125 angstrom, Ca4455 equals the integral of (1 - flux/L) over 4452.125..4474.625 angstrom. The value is 1.8 angstrom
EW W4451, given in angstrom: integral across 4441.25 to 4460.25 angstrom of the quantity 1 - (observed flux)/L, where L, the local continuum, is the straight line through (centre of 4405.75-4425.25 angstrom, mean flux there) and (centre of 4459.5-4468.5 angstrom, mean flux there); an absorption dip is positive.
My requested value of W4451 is 1.7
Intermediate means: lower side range 25.4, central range 24.8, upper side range 28.1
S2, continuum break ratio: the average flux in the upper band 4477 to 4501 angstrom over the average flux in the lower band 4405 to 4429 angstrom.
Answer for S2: 1.28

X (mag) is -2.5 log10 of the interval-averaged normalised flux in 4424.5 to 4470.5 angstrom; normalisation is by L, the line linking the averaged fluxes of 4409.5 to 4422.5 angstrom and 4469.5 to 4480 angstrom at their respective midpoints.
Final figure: 0.14 mag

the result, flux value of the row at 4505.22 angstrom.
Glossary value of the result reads 37.6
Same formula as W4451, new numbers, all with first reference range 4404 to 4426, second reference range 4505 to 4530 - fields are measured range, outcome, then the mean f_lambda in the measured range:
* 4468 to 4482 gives -0.80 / 31.3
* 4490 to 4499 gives -0.15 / 31.8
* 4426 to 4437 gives 0.80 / 23.9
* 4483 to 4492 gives -0.75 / 33.2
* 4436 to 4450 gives -0.90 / 28.6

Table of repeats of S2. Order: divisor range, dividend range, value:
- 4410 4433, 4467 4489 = 1.21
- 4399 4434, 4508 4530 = 1.33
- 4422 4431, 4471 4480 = 1.31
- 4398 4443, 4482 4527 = 1.35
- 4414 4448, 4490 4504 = 1.26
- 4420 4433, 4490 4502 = 1.25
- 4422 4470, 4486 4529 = 1.29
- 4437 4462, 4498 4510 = 1.39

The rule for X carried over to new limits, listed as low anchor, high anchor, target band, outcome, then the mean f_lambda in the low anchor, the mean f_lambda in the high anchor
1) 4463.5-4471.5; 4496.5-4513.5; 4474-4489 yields 0.02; 30.5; 34.9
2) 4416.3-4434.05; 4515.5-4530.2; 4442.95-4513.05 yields -0.03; 26.4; 32.1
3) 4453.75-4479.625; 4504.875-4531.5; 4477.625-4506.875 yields -0.08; 27.7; 33.1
